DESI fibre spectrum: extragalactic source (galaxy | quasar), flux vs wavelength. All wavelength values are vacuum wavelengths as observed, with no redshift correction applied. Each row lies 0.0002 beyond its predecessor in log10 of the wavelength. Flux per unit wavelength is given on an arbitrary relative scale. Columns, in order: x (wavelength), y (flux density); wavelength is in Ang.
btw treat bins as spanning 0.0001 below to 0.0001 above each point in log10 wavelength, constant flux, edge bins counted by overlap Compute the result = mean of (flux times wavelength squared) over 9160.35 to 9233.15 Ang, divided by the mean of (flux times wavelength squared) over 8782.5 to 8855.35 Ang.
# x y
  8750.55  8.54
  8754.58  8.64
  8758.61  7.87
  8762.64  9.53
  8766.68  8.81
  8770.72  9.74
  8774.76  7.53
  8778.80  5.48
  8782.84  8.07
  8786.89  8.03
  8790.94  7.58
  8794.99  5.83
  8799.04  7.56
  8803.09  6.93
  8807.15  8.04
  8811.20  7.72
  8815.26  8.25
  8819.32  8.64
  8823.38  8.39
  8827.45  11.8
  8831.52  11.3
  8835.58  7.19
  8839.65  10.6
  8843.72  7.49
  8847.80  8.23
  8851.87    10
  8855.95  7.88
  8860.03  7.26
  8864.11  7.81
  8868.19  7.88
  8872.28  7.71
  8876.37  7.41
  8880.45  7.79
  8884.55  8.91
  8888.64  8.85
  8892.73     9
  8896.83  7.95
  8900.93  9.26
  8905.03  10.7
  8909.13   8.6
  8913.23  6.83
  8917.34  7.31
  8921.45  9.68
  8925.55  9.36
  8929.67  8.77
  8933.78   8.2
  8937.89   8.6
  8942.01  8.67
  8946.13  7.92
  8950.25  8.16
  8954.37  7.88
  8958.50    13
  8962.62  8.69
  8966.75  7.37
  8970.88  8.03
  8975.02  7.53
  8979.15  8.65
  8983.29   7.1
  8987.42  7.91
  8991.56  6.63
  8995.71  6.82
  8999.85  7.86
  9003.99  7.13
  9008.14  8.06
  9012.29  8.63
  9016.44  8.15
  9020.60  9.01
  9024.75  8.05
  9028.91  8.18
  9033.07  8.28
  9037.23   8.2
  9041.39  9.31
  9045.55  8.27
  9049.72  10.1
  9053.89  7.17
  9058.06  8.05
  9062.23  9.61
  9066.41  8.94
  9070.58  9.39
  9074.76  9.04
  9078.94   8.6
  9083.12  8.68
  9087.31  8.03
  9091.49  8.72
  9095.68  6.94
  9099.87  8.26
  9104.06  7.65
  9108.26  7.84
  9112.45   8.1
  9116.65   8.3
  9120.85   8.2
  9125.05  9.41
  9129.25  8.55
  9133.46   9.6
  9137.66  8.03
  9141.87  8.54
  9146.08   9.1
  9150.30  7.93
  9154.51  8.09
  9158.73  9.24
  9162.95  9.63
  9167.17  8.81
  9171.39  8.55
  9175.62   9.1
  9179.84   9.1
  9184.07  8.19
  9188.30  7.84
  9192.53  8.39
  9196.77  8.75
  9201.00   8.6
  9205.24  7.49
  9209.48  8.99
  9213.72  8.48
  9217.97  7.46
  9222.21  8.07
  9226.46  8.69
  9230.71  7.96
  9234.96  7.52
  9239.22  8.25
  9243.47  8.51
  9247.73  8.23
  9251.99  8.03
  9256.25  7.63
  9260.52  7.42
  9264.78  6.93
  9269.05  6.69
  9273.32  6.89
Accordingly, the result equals 1.1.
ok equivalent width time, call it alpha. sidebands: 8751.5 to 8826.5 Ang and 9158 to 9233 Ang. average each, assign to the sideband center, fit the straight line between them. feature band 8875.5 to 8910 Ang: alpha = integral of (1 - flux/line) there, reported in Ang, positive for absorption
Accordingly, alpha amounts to -2.8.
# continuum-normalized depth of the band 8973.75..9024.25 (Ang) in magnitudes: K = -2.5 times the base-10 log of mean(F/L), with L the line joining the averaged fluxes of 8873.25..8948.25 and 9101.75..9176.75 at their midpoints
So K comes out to 0.10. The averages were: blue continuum 8.53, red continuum 8.59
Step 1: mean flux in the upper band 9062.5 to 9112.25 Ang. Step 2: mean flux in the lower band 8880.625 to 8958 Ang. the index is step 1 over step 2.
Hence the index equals 0.97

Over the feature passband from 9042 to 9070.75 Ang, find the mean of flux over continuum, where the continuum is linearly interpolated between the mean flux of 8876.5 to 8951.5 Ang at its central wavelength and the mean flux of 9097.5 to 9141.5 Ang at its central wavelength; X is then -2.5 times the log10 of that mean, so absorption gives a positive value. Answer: -0.04 mag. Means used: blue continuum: 8.56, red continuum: 8.39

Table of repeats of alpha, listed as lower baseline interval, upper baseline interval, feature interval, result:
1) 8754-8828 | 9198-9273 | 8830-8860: -2.9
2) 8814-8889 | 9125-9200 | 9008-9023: 0.2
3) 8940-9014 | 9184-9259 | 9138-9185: -3.4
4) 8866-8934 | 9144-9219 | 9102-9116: 1.0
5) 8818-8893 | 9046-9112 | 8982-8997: 2.5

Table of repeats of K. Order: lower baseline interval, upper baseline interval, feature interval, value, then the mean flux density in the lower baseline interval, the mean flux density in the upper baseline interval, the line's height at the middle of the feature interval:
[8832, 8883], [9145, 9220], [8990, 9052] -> 0.02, 8.21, 8.53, 8.37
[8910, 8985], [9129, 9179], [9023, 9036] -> 0.05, 8.44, 8.78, 8.57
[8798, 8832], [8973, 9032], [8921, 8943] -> -0.09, 8.65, 7.84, 8.15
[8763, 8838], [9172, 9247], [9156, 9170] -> -0.10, 8.2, 8.32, 8.31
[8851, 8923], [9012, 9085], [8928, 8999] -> 0.03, 8.34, 8.65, 8.49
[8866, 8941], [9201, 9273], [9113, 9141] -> -0.07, 8.49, 7.89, 8.09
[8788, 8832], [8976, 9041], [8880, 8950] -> -0.07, 8.26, 7.94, 8.09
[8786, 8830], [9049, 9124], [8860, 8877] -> 0.07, 8.11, 8.41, 8.17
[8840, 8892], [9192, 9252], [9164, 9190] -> -0.05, 8.21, 8.23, 8.23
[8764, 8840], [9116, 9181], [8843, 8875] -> 0.04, 8.25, 8.77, 8.34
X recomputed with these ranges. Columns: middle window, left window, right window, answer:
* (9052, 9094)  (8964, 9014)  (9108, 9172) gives -0.053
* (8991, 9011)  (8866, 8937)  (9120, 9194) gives 0.159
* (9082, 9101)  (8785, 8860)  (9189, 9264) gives 0.016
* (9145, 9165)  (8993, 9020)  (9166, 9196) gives -0.040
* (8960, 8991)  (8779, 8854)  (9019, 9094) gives 0.081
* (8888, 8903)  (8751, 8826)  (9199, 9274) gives -0.105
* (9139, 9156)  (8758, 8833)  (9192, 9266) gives -0.038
